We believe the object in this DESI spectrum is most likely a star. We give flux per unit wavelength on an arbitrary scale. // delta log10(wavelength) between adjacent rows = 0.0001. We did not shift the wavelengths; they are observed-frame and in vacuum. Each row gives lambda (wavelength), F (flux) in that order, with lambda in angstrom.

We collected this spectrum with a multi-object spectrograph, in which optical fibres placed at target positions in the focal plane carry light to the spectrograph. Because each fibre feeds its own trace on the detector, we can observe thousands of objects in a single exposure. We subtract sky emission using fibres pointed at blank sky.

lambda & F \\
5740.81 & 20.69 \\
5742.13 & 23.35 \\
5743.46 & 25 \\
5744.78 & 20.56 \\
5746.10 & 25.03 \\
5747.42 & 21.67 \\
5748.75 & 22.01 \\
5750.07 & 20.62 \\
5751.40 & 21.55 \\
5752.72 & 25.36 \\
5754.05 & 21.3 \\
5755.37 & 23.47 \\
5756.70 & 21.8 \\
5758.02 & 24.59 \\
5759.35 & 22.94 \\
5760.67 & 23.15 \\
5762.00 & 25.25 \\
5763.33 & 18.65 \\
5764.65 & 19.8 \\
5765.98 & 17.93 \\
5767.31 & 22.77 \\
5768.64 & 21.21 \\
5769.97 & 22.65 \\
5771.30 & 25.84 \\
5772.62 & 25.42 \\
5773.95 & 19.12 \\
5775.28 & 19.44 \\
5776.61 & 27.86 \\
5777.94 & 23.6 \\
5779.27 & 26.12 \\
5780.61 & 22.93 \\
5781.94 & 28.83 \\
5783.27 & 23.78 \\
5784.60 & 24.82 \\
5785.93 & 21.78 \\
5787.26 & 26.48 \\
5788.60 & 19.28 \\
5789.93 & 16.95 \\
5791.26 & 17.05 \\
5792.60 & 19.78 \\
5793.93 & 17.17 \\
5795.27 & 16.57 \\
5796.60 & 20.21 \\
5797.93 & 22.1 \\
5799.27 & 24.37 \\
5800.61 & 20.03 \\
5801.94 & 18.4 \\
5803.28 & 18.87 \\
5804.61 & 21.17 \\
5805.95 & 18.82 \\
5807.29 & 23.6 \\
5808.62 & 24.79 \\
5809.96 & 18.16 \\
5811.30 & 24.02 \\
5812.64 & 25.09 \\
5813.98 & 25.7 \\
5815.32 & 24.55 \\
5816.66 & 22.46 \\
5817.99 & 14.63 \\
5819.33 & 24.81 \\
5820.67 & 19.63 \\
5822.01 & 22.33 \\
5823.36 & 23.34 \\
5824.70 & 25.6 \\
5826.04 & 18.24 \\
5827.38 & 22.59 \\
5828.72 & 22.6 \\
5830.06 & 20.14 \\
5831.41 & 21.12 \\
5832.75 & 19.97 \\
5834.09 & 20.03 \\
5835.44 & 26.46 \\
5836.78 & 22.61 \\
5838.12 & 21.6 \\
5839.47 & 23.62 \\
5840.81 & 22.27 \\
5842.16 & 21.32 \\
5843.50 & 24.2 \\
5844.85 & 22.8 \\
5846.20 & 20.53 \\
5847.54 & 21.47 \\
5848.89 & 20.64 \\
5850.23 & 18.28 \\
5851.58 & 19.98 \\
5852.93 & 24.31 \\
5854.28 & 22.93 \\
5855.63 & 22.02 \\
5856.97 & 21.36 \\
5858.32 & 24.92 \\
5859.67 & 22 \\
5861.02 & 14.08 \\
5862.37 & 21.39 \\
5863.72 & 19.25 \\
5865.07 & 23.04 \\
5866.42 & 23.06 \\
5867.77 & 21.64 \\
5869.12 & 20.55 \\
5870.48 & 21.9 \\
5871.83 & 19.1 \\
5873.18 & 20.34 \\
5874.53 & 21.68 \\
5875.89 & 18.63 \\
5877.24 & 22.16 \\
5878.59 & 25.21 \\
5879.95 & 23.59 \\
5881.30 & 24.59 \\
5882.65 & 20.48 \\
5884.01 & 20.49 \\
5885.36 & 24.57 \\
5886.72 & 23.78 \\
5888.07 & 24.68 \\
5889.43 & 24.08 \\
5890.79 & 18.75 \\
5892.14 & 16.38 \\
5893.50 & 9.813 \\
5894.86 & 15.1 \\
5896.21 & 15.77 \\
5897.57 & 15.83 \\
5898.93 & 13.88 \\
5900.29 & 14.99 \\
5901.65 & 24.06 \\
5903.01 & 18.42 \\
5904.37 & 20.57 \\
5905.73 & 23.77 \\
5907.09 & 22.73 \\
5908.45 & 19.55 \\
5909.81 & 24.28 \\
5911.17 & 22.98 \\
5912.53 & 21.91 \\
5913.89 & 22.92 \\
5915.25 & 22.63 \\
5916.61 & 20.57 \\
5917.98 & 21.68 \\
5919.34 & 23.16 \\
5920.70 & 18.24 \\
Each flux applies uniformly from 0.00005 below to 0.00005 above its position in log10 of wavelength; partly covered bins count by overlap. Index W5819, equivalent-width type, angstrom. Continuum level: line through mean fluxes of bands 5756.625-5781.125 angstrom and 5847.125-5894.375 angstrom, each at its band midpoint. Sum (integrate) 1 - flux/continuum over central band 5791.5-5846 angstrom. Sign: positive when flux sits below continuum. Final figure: 0.82 angstrom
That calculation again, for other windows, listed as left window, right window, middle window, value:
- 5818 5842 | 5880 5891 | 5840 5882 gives 1.65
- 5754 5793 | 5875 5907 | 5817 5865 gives -1.02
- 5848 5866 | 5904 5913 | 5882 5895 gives 1.10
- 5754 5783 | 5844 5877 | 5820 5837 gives -0.09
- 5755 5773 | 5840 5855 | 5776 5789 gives -1.36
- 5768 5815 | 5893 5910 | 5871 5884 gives -1.76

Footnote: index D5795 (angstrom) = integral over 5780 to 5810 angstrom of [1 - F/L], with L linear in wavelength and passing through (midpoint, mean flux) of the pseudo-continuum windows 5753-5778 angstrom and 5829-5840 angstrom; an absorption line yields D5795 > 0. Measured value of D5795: 1.4 angstrom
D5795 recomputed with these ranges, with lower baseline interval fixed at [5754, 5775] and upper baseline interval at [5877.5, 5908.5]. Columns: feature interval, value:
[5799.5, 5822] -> -0.18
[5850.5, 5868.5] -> -0.71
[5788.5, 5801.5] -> 1.42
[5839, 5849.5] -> -0.60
